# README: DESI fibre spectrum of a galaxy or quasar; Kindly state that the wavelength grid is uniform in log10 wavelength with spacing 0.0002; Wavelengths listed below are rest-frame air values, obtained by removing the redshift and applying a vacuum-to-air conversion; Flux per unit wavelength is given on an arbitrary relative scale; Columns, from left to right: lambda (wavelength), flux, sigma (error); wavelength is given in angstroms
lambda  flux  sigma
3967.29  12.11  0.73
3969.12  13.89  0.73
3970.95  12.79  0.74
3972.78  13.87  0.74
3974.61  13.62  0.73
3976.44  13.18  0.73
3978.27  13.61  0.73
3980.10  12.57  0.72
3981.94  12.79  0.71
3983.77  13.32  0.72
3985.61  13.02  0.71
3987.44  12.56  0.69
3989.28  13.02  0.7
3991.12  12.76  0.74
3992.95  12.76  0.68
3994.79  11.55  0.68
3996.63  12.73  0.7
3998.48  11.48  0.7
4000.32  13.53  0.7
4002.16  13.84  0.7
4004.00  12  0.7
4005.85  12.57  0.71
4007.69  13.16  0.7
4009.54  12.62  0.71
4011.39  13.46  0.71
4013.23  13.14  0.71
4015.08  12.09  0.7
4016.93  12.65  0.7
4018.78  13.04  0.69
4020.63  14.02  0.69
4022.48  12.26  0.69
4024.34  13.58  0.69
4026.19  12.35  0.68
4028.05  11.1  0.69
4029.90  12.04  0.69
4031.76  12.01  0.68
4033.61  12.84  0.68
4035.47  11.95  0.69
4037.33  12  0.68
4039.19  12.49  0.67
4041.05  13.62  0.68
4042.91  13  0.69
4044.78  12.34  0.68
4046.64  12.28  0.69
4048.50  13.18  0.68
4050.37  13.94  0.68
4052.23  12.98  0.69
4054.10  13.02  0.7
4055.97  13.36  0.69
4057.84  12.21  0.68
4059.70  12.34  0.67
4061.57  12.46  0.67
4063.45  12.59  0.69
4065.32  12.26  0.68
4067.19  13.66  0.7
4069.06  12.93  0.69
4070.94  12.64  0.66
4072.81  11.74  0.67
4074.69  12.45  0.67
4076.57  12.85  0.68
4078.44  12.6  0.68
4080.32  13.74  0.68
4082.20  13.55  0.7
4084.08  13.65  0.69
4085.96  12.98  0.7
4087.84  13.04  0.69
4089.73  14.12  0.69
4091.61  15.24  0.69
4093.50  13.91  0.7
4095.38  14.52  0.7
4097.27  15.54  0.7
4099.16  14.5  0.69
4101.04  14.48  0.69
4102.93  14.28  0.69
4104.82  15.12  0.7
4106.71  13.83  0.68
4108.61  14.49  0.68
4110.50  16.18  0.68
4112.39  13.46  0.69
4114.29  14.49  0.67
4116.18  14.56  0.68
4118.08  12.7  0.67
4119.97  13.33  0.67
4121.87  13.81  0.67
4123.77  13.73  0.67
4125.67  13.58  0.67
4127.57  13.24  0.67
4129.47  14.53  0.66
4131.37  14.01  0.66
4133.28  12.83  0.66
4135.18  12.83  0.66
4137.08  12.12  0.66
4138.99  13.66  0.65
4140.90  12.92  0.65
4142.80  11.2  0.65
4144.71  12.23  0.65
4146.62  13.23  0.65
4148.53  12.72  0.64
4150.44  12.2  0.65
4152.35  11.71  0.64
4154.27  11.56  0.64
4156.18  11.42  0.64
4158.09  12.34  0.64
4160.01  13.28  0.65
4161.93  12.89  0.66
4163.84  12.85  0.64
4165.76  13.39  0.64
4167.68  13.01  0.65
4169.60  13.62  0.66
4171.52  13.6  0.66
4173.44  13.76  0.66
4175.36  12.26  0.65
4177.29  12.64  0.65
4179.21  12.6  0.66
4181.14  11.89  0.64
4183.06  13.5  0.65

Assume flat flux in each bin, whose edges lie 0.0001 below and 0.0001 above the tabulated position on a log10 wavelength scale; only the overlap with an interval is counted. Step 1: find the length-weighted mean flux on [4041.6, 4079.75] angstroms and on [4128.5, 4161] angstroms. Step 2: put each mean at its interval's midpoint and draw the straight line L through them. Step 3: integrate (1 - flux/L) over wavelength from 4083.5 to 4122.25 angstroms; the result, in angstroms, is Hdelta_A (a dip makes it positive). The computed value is -4.6 angstroms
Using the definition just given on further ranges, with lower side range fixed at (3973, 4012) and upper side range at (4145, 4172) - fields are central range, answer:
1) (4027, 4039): 0.8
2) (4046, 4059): -0.2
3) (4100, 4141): -3.6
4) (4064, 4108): -3.0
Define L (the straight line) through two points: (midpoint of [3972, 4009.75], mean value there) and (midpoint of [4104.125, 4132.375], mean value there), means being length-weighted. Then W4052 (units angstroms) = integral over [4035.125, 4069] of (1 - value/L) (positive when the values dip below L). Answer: 1.68 angstroms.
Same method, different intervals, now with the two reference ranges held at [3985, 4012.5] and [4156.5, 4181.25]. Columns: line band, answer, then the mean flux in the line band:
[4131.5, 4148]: 0.3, 12.7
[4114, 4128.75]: -0.9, 13.7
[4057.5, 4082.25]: 0.2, 12.7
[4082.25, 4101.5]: -2.0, 14.2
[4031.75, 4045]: 0.2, 12.6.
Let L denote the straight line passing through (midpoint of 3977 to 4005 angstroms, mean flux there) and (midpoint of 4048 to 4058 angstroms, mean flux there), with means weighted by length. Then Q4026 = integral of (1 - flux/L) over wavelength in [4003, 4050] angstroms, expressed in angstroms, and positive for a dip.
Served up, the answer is 1.3 angstroms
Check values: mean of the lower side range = 12.8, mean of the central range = 12.6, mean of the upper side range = 13.2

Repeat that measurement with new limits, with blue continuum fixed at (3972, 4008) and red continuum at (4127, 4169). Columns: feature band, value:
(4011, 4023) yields -0.1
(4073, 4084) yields -0.2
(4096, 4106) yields -1.5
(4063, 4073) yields 0.1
